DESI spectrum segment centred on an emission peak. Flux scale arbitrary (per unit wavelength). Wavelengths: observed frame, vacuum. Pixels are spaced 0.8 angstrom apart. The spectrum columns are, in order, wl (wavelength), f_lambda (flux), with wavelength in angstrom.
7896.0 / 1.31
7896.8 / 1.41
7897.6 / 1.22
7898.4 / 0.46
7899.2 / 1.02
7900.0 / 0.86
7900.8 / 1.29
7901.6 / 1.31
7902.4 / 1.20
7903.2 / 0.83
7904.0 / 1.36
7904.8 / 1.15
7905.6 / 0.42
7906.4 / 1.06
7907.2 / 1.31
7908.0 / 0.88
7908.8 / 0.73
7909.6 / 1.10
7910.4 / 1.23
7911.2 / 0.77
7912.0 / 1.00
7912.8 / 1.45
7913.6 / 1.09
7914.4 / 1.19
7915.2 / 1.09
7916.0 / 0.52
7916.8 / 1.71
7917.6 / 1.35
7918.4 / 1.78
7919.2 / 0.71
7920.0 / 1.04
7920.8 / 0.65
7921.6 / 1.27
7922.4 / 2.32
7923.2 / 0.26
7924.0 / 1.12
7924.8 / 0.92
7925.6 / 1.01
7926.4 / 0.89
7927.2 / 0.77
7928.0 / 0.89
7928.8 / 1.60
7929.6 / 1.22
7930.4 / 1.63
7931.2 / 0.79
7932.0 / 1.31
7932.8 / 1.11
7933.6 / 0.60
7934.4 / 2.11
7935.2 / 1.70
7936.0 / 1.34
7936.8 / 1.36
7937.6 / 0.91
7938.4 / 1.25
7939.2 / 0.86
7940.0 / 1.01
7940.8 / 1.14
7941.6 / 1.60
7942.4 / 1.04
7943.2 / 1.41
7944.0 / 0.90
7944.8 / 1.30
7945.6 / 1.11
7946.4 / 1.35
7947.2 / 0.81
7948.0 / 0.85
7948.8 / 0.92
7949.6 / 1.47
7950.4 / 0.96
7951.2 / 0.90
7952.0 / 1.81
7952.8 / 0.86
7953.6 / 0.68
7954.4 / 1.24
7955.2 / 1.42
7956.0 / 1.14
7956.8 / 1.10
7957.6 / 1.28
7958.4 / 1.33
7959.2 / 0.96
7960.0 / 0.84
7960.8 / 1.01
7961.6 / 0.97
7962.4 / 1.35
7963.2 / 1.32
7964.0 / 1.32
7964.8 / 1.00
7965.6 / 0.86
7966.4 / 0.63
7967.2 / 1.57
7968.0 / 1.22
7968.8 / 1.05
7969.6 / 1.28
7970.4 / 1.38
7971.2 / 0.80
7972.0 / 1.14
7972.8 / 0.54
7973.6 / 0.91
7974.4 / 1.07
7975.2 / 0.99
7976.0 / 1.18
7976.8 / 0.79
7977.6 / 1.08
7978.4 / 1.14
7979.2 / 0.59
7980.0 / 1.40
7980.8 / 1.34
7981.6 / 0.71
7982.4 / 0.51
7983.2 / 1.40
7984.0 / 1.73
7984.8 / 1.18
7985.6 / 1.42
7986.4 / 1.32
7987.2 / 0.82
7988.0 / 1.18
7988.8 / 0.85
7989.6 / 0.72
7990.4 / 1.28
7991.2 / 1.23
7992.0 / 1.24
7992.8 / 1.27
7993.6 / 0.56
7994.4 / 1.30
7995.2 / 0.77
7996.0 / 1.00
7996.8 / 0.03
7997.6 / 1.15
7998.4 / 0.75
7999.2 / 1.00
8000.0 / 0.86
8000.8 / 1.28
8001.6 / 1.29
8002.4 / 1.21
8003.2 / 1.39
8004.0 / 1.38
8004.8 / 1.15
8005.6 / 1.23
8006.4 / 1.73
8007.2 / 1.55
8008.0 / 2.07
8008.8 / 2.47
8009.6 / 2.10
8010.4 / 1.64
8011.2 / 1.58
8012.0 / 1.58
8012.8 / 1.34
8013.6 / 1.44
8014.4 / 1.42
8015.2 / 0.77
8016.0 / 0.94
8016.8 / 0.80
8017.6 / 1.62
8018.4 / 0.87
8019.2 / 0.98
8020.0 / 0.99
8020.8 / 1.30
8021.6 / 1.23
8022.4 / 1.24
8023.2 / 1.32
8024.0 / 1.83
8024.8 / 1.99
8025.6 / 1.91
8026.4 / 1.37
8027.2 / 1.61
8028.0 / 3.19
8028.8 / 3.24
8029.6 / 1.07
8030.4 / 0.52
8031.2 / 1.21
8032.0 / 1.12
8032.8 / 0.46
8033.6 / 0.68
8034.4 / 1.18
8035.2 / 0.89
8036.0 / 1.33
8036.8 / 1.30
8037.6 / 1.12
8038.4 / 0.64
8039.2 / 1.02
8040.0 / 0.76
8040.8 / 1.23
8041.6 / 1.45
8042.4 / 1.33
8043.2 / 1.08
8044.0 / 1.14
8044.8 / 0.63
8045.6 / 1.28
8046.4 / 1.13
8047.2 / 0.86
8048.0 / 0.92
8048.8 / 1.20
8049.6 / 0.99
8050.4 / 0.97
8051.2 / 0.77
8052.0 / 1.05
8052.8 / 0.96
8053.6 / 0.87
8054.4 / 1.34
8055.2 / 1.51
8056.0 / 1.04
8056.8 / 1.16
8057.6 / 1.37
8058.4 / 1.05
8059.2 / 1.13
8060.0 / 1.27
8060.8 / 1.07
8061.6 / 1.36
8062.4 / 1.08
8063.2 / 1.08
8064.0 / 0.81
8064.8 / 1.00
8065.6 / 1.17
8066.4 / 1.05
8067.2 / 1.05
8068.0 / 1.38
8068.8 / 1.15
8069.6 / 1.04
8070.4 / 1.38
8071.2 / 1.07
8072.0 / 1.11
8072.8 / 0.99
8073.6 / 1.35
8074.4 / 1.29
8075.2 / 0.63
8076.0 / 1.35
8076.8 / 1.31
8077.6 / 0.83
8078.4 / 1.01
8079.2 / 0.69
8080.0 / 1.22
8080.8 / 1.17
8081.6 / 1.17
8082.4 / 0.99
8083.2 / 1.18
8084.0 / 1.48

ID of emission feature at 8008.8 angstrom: [S II]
